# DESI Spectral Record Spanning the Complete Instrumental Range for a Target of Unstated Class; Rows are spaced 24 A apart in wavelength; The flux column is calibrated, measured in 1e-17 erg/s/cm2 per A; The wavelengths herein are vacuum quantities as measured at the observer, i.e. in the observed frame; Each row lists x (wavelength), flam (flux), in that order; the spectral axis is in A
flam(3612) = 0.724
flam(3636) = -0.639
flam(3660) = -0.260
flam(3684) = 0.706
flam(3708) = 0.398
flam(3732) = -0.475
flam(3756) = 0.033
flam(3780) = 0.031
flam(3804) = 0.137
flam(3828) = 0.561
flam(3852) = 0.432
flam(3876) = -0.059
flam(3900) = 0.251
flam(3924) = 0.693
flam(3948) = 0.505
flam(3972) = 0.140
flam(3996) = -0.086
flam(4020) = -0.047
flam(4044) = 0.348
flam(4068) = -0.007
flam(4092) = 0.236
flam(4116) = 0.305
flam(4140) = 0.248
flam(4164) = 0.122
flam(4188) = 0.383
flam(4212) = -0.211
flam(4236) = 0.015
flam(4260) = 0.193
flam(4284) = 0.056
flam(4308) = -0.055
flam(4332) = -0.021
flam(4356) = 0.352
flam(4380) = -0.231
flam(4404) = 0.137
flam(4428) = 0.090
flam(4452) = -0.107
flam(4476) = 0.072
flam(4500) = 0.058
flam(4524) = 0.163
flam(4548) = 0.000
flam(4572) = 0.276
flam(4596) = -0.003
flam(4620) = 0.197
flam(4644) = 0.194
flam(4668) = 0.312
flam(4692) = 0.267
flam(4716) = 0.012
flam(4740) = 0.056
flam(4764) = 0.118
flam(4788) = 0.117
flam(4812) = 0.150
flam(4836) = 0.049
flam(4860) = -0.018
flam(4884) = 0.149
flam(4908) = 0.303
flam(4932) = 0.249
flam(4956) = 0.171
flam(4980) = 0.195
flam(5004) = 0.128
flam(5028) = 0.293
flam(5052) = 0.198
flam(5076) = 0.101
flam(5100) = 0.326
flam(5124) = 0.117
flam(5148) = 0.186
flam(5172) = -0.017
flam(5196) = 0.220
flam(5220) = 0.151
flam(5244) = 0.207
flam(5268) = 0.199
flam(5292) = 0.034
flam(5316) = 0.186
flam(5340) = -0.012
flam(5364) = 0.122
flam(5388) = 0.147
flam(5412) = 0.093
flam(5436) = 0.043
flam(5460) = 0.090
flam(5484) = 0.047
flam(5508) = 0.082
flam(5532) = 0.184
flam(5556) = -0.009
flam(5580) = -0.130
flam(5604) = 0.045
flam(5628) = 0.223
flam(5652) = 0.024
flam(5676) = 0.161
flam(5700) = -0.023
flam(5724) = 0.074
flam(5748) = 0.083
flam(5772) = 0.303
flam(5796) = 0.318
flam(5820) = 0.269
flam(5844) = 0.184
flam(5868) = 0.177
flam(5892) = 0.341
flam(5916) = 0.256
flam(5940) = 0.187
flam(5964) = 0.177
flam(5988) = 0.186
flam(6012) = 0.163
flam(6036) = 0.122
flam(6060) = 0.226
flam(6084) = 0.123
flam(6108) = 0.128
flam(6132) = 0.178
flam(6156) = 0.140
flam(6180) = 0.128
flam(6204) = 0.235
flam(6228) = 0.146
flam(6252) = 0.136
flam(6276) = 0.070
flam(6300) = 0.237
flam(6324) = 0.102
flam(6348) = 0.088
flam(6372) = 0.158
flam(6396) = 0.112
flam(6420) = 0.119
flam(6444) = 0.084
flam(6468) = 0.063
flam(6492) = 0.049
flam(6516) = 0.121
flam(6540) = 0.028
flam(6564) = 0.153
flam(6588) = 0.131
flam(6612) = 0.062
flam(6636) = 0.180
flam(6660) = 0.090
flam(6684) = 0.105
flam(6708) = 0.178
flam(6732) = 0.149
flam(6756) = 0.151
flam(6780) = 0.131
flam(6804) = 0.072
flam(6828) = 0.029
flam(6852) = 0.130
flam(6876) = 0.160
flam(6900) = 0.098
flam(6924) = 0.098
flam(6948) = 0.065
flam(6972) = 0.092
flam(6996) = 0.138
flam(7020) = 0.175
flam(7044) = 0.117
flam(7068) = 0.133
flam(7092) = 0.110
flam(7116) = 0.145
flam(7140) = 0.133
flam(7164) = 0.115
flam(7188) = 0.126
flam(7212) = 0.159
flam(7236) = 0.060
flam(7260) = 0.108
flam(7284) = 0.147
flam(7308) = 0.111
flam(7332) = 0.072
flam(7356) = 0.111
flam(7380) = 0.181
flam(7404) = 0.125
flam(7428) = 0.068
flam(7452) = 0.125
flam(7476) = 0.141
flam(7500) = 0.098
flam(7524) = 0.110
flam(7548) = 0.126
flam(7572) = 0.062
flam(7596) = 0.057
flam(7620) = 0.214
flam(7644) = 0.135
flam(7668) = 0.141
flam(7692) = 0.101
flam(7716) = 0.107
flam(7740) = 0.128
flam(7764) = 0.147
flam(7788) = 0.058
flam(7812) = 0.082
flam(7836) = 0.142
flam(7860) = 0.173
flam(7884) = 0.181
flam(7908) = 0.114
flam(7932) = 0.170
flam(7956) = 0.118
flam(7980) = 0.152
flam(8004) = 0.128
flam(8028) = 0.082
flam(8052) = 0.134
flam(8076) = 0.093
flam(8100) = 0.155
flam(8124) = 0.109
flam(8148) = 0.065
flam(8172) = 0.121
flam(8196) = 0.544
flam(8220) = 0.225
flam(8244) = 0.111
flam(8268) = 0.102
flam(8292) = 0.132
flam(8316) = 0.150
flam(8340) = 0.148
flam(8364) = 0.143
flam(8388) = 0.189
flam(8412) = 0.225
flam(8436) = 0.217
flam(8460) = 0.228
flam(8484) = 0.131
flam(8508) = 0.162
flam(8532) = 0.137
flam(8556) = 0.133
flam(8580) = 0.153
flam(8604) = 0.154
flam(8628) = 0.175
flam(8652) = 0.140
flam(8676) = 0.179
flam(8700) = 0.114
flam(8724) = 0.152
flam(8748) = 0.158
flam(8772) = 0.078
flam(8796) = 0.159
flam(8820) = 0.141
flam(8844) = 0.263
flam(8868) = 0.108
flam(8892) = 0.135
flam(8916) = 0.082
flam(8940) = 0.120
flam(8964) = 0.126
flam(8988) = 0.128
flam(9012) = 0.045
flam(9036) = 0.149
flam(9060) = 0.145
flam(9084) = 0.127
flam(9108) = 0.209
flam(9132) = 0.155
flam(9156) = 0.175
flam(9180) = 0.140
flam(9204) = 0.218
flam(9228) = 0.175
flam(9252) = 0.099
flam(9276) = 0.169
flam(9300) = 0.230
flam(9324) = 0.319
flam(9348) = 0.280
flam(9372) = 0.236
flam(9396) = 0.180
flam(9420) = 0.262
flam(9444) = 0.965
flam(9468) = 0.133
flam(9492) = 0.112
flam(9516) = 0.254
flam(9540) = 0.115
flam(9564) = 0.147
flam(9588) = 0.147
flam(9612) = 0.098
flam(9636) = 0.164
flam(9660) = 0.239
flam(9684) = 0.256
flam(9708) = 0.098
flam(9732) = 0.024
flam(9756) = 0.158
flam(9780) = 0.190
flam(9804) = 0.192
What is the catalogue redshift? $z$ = 1.20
